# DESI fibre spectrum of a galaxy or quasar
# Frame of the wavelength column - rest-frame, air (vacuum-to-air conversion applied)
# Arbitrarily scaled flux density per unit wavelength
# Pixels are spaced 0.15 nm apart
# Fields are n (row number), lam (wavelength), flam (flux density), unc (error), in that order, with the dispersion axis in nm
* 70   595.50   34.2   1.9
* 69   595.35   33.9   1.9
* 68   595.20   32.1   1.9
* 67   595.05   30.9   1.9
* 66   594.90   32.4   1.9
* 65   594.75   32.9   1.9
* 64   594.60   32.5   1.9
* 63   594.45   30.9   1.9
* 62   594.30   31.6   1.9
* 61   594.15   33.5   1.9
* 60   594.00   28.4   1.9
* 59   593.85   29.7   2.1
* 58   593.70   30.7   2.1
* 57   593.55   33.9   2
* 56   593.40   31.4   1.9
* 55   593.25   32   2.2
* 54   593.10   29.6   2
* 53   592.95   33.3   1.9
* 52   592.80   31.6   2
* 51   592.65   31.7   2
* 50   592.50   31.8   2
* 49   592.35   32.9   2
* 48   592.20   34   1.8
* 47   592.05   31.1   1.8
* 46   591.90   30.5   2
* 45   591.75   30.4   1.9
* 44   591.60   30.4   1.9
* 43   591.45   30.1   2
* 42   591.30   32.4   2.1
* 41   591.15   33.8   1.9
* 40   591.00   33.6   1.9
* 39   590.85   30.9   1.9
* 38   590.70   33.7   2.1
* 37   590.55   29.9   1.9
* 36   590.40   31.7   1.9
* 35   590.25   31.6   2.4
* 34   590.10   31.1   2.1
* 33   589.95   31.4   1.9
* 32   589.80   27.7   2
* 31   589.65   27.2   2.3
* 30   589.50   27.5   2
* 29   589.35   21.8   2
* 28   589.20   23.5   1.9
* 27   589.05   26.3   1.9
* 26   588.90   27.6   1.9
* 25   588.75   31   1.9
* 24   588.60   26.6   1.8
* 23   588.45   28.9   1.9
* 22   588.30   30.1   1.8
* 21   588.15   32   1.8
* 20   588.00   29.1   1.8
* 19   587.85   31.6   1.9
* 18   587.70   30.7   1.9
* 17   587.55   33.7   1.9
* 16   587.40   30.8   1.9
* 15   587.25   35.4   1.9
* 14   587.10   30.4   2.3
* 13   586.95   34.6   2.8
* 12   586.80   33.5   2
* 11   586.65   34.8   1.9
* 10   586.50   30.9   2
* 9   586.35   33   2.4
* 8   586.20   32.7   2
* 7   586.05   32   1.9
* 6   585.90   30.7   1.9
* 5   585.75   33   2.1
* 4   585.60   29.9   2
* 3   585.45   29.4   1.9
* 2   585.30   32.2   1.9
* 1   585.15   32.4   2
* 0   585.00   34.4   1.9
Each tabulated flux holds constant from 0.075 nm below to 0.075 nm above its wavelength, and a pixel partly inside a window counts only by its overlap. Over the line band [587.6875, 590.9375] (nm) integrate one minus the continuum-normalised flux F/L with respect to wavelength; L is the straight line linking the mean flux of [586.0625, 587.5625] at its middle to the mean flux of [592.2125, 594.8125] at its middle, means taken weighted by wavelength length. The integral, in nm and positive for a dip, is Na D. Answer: 0.33 nm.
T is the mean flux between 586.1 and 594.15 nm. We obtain 30.9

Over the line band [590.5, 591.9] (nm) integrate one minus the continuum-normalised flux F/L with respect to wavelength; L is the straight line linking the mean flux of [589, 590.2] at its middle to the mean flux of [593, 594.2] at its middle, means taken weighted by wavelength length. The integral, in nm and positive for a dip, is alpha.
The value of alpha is -0.142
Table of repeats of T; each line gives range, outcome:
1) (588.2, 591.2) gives 29.3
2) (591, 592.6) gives 31.8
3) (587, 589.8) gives 29.1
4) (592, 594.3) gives 31.7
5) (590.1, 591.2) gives 32.1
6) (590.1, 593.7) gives 31.8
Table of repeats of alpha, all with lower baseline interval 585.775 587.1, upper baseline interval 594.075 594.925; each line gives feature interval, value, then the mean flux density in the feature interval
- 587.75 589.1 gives 0.13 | 29.3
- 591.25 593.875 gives 0.07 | 31.6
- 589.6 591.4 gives 0.07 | 31.3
